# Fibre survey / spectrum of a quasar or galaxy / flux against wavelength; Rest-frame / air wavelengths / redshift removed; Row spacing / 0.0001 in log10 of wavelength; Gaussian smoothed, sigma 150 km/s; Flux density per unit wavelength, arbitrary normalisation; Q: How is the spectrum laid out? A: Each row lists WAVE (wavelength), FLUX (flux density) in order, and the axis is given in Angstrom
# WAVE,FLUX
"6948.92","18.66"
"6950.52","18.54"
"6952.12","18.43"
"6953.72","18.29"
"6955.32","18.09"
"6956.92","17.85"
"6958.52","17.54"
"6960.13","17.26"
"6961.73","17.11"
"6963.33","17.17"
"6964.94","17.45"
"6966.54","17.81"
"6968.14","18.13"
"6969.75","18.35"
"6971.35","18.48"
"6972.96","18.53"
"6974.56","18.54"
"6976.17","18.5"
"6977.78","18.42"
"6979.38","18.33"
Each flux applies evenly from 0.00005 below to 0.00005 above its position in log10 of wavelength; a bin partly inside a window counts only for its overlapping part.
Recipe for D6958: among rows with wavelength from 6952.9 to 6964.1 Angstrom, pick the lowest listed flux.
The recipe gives 17.11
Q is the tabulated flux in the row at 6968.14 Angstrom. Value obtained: 18.13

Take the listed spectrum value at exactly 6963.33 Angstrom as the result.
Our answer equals 17.17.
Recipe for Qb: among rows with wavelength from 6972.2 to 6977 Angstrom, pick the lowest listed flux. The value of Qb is 18.5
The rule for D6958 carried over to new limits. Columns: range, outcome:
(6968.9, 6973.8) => 18.35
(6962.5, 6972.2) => 17.17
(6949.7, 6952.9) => 18.43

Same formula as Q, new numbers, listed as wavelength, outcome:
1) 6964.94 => 17.45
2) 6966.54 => 17.81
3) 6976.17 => 18.5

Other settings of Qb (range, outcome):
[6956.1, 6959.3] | 17.54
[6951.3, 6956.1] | 18.09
